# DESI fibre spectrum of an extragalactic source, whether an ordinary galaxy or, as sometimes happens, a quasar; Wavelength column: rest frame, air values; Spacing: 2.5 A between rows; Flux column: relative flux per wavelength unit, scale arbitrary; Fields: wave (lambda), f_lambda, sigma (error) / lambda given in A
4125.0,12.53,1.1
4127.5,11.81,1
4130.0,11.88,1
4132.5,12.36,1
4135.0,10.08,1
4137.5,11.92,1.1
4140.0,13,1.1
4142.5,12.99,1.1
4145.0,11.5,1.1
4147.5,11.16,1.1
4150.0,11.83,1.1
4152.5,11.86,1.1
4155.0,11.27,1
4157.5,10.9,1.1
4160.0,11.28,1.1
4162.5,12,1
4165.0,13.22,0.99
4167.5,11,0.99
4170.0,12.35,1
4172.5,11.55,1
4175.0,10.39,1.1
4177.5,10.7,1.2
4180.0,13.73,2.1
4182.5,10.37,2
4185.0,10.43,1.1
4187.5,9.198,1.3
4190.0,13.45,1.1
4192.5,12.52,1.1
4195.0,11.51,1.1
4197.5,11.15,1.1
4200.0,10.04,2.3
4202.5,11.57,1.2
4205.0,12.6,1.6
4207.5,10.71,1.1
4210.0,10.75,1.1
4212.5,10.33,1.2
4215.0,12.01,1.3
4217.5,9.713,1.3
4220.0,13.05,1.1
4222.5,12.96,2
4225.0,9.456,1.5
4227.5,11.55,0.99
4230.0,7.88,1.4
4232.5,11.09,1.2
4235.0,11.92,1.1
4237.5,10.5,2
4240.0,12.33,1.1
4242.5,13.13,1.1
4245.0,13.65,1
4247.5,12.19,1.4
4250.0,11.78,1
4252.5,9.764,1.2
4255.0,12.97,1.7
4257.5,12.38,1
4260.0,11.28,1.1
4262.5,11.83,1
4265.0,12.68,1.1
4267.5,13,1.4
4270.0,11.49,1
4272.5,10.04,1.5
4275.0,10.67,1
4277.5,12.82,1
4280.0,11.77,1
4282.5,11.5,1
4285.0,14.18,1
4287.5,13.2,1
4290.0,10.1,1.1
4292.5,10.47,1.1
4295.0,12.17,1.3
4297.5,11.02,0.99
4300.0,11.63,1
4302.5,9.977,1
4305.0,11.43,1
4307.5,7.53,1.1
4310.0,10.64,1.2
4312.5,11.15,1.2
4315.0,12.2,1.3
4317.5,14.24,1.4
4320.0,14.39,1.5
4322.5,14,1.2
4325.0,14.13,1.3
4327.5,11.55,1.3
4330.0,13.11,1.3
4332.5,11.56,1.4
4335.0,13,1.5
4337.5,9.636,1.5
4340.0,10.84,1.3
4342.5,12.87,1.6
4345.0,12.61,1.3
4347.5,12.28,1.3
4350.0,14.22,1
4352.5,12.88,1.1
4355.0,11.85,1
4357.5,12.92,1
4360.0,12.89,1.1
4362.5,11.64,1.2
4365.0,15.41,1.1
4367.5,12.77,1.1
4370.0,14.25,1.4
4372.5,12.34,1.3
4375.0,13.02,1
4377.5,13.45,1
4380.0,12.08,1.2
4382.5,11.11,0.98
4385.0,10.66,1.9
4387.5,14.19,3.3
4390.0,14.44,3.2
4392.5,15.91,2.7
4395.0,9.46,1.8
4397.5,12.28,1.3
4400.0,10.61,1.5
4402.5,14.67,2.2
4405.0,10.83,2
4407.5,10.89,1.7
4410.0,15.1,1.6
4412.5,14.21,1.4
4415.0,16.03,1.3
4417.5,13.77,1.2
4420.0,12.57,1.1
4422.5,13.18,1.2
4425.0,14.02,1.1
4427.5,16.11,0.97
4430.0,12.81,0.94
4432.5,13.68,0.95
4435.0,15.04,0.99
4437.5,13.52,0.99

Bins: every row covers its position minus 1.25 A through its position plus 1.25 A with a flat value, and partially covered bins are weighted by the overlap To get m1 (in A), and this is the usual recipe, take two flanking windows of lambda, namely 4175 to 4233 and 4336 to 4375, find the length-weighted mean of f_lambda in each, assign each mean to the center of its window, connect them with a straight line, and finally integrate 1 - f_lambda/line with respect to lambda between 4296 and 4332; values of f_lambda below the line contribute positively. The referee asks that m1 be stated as 0.94 A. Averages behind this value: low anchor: 11.1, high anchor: 12.6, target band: 11.9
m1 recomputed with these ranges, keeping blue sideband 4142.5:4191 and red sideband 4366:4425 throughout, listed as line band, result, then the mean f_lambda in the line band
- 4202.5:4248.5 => 1.8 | 11.4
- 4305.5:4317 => 1.6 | 10.7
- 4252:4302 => 1.9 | 11.8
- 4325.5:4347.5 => 1.1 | 12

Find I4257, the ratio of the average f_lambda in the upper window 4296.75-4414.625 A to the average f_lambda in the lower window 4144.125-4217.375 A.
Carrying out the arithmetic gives 1.1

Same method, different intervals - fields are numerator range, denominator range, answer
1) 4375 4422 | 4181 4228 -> 1.15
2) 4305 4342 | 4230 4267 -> 1.01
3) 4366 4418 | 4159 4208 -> 1.13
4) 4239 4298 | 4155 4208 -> 1.04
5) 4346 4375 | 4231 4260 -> 1.09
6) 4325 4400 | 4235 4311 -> 1.08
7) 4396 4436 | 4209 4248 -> 1.18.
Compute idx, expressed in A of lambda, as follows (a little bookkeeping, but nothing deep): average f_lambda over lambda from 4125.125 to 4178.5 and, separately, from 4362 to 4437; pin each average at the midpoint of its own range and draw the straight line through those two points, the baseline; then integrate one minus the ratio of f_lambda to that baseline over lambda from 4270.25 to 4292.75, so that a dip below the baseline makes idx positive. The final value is 1.5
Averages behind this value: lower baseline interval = 11.7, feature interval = 11.7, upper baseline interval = 13.2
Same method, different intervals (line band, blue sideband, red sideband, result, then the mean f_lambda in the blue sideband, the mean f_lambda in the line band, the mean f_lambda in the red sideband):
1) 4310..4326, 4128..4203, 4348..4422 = -0.7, 11.6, 13.1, 13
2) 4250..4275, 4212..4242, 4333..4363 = -0.4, 11.1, 11.7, 12.3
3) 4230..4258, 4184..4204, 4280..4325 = -0.6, 11.3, 11.8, 11.8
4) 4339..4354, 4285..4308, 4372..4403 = -0.9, 11.1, 12.6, 12.6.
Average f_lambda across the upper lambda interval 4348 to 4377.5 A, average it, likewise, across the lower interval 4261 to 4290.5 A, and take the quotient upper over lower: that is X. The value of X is 1.1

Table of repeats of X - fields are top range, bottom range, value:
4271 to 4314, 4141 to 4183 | 0.96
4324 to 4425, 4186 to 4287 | 1.10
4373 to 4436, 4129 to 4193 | 1.13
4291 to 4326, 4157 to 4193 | 1.02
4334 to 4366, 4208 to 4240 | 1.14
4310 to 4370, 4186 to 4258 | 1.11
